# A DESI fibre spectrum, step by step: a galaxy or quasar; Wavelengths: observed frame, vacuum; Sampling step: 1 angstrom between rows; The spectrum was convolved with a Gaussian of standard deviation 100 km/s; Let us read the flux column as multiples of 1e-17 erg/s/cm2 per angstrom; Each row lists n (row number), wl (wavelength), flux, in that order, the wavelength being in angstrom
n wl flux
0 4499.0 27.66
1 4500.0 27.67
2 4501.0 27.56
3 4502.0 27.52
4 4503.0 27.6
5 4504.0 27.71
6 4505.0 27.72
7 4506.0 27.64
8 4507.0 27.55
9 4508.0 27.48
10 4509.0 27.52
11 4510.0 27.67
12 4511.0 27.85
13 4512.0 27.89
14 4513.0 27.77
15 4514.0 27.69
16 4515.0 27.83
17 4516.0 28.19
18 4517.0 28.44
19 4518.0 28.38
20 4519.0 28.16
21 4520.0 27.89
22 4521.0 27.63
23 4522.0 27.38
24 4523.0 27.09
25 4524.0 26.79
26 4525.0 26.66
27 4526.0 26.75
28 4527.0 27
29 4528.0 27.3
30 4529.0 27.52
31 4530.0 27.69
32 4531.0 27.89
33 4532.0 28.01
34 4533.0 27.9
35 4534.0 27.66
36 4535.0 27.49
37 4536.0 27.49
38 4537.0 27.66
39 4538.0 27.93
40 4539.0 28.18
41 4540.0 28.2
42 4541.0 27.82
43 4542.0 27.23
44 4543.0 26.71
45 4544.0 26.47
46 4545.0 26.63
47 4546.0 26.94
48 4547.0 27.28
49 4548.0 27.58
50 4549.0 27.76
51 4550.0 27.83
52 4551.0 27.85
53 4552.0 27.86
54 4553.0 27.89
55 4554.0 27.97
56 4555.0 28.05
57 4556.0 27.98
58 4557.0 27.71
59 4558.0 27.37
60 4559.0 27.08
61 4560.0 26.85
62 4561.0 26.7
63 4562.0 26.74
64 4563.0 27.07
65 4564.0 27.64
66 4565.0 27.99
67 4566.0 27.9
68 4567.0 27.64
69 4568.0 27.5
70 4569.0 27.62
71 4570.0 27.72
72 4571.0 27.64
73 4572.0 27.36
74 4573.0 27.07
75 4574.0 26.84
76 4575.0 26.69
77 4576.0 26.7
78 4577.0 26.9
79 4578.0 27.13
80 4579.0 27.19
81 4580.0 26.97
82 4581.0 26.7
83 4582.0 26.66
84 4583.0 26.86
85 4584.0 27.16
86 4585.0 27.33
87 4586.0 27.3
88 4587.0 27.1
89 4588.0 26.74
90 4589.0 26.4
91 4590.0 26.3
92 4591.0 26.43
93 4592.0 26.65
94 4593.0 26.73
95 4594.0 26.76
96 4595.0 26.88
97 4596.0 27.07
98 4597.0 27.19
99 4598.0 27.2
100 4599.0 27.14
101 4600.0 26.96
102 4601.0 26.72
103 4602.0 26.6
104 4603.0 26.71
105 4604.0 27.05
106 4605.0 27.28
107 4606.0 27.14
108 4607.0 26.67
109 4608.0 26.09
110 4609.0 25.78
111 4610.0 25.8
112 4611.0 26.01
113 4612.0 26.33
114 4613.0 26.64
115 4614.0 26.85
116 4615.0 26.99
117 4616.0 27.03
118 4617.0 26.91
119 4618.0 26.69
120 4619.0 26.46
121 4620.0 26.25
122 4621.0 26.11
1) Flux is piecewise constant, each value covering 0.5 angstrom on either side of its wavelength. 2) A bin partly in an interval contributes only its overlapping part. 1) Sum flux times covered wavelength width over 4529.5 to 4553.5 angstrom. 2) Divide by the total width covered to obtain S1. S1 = 27.6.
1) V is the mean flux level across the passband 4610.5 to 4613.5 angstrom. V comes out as 26.3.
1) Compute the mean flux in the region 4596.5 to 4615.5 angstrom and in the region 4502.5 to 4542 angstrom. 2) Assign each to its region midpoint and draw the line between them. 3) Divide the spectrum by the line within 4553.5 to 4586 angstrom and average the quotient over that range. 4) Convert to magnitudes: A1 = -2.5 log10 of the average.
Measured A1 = -0.01 mag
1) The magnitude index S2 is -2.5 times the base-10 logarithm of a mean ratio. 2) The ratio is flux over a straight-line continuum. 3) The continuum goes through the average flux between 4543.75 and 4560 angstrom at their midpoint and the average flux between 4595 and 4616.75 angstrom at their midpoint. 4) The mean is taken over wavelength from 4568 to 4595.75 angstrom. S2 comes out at 0.00 mag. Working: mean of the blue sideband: 27.5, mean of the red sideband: 26.7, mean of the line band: 27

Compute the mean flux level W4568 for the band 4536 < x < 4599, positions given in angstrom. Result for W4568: 27.2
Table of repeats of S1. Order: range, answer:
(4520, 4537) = 27.4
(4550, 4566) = 27.5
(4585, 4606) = 26.9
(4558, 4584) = 27.2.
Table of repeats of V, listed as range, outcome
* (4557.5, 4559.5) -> 27.2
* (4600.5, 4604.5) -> 26.8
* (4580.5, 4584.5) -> 26.8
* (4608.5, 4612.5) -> 26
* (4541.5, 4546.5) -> 26.8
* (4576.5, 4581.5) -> 27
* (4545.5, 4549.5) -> 27.4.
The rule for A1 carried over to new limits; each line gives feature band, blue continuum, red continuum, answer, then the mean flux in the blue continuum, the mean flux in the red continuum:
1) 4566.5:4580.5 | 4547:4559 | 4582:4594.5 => 0.000 mag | 27.8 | 26.8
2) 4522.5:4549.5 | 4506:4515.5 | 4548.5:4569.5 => 0.009 mag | 27.7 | 27.6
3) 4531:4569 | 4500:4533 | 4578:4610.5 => -0.010 mag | 27.6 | 26.8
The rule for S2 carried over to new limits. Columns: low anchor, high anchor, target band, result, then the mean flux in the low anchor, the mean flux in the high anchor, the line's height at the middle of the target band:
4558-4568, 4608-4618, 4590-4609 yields 0.00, 27.3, 26.5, 26.7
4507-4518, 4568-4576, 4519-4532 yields 0.01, 27.8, 27.3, 27.7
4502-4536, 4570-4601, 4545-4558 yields -0.01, 27.6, 26.9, 27.3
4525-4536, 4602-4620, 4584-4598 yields 0.00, 27.5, 26.6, 26.8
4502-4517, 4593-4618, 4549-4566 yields -0.01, 27.7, 26.7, 27.2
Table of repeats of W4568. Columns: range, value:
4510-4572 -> 27.6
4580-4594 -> 26.8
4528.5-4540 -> 27.8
